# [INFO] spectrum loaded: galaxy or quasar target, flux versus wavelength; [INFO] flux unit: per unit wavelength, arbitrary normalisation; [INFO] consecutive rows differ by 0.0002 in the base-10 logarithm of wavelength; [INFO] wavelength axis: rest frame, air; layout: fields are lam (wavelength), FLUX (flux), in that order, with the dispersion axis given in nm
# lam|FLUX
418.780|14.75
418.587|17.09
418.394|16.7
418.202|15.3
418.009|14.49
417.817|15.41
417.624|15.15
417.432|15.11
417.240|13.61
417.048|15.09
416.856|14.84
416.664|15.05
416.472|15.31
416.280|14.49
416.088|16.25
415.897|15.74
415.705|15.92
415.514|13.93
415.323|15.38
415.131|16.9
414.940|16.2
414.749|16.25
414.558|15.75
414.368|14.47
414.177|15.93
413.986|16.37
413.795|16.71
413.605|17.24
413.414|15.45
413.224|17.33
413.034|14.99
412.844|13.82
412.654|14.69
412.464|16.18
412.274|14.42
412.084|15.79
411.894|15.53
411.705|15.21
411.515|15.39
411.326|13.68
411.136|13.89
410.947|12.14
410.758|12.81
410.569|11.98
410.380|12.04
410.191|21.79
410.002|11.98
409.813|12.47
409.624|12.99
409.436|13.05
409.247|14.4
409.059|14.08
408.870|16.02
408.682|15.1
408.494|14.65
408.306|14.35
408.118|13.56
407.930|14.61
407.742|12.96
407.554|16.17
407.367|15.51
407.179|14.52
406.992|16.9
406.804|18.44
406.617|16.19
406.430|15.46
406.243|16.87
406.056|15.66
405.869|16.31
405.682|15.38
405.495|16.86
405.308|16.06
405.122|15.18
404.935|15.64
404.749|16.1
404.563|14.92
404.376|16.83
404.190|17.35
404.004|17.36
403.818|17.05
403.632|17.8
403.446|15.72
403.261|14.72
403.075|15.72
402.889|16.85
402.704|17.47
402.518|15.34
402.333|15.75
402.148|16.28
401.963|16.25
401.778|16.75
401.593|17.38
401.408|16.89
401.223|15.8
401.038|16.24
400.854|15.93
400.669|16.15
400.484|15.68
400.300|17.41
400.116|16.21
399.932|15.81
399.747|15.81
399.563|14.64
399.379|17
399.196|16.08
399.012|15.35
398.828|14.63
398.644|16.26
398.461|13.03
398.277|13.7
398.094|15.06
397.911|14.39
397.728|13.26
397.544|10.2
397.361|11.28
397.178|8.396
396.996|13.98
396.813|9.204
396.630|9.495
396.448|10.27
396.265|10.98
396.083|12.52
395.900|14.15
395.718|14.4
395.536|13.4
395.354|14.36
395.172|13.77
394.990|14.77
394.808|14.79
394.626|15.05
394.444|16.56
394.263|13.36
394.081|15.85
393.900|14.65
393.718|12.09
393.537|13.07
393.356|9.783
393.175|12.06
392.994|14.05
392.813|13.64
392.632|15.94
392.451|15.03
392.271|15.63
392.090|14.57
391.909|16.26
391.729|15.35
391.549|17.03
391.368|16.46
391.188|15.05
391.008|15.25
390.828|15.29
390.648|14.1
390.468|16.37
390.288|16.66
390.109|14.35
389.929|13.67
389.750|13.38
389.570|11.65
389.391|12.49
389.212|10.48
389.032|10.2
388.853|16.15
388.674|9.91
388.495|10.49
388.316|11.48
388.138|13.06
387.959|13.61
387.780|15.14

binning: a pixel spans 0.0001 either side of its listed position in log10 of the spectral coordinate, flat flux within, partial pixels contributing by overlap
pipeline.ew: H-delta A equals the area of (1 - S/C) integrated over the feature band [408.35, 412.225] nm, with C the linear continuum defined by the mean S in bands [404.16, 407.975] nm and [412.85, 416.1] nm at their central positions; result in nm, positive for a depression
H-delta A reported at 0.40 nm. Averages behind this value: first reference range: 15.9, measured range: 14.3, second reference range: 15.9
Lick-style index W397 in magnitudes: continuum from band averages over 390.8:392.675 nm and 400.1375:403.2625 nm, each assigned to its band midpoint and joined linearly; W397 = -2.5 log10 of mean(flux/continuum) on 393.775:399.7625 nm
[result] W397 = 0.17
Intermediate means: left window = 15.6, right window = 16.3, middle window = 13.6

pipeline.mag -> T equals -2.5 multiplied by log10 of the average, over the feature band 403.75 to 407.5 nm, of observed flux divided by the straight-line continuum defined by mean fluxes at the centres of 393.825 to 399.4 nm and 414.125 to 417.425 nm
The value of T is -0.13 mag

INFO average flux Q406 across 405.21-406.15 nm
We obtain 16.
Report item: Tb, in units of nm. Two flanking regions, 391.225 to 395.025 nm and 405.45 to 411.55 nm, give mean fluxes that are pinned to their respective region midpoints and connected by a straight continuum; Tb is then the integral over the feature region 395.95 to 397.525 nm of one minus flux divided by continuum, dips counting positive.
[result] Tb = 0.41 nm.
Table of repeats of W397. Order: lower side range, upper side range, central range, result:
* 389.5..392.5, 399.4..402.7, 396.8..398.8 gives 0.23 mag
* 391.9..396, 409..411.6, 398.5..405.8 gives -0.16 mag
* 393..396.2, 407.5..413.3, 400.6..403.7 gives -0.16 mag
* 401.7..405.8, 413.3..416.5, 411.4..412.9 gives 0.05 mag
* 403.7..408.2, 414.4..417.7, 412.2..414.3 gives -0.02 mag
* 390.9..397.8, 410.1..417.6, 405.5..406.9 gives -0.13 mag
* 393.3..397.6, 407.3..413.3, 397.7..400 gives -0.14 mag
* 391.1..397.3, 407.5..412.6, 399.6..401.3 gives -0.15 mag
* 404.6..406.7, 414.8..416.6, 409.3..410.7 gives 0.15 mag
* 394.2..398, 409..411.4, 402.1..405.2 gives -0.22 mag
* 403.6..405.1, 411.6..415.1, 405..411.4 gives 0.09 mag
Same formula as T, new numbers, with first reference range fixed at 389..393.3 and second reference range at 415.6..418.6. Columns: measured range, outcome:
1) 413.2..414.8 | -0.06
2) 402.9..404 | -0.11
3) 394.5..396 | 0.01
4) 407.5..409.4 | 0.04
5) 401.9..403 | -0.11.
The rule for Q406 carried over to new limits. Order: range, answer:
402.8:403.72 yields 16.1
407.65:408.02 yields 13.8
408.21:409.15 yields 14.8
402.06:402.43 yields 16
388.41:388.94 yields 12.2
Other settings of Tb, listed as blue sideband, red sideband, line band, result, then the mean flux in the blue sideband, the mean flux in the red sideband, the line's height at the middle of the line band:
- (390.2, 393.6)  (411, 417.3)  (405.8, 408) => -0.09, 14.8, 15.4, 15.2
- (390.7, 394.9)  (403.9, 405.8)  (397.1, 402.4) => 0.15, 14.6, 16.2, 15.5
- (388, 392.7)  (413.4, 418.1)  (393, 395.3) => 0.07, 14.1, 15.5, 14.3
